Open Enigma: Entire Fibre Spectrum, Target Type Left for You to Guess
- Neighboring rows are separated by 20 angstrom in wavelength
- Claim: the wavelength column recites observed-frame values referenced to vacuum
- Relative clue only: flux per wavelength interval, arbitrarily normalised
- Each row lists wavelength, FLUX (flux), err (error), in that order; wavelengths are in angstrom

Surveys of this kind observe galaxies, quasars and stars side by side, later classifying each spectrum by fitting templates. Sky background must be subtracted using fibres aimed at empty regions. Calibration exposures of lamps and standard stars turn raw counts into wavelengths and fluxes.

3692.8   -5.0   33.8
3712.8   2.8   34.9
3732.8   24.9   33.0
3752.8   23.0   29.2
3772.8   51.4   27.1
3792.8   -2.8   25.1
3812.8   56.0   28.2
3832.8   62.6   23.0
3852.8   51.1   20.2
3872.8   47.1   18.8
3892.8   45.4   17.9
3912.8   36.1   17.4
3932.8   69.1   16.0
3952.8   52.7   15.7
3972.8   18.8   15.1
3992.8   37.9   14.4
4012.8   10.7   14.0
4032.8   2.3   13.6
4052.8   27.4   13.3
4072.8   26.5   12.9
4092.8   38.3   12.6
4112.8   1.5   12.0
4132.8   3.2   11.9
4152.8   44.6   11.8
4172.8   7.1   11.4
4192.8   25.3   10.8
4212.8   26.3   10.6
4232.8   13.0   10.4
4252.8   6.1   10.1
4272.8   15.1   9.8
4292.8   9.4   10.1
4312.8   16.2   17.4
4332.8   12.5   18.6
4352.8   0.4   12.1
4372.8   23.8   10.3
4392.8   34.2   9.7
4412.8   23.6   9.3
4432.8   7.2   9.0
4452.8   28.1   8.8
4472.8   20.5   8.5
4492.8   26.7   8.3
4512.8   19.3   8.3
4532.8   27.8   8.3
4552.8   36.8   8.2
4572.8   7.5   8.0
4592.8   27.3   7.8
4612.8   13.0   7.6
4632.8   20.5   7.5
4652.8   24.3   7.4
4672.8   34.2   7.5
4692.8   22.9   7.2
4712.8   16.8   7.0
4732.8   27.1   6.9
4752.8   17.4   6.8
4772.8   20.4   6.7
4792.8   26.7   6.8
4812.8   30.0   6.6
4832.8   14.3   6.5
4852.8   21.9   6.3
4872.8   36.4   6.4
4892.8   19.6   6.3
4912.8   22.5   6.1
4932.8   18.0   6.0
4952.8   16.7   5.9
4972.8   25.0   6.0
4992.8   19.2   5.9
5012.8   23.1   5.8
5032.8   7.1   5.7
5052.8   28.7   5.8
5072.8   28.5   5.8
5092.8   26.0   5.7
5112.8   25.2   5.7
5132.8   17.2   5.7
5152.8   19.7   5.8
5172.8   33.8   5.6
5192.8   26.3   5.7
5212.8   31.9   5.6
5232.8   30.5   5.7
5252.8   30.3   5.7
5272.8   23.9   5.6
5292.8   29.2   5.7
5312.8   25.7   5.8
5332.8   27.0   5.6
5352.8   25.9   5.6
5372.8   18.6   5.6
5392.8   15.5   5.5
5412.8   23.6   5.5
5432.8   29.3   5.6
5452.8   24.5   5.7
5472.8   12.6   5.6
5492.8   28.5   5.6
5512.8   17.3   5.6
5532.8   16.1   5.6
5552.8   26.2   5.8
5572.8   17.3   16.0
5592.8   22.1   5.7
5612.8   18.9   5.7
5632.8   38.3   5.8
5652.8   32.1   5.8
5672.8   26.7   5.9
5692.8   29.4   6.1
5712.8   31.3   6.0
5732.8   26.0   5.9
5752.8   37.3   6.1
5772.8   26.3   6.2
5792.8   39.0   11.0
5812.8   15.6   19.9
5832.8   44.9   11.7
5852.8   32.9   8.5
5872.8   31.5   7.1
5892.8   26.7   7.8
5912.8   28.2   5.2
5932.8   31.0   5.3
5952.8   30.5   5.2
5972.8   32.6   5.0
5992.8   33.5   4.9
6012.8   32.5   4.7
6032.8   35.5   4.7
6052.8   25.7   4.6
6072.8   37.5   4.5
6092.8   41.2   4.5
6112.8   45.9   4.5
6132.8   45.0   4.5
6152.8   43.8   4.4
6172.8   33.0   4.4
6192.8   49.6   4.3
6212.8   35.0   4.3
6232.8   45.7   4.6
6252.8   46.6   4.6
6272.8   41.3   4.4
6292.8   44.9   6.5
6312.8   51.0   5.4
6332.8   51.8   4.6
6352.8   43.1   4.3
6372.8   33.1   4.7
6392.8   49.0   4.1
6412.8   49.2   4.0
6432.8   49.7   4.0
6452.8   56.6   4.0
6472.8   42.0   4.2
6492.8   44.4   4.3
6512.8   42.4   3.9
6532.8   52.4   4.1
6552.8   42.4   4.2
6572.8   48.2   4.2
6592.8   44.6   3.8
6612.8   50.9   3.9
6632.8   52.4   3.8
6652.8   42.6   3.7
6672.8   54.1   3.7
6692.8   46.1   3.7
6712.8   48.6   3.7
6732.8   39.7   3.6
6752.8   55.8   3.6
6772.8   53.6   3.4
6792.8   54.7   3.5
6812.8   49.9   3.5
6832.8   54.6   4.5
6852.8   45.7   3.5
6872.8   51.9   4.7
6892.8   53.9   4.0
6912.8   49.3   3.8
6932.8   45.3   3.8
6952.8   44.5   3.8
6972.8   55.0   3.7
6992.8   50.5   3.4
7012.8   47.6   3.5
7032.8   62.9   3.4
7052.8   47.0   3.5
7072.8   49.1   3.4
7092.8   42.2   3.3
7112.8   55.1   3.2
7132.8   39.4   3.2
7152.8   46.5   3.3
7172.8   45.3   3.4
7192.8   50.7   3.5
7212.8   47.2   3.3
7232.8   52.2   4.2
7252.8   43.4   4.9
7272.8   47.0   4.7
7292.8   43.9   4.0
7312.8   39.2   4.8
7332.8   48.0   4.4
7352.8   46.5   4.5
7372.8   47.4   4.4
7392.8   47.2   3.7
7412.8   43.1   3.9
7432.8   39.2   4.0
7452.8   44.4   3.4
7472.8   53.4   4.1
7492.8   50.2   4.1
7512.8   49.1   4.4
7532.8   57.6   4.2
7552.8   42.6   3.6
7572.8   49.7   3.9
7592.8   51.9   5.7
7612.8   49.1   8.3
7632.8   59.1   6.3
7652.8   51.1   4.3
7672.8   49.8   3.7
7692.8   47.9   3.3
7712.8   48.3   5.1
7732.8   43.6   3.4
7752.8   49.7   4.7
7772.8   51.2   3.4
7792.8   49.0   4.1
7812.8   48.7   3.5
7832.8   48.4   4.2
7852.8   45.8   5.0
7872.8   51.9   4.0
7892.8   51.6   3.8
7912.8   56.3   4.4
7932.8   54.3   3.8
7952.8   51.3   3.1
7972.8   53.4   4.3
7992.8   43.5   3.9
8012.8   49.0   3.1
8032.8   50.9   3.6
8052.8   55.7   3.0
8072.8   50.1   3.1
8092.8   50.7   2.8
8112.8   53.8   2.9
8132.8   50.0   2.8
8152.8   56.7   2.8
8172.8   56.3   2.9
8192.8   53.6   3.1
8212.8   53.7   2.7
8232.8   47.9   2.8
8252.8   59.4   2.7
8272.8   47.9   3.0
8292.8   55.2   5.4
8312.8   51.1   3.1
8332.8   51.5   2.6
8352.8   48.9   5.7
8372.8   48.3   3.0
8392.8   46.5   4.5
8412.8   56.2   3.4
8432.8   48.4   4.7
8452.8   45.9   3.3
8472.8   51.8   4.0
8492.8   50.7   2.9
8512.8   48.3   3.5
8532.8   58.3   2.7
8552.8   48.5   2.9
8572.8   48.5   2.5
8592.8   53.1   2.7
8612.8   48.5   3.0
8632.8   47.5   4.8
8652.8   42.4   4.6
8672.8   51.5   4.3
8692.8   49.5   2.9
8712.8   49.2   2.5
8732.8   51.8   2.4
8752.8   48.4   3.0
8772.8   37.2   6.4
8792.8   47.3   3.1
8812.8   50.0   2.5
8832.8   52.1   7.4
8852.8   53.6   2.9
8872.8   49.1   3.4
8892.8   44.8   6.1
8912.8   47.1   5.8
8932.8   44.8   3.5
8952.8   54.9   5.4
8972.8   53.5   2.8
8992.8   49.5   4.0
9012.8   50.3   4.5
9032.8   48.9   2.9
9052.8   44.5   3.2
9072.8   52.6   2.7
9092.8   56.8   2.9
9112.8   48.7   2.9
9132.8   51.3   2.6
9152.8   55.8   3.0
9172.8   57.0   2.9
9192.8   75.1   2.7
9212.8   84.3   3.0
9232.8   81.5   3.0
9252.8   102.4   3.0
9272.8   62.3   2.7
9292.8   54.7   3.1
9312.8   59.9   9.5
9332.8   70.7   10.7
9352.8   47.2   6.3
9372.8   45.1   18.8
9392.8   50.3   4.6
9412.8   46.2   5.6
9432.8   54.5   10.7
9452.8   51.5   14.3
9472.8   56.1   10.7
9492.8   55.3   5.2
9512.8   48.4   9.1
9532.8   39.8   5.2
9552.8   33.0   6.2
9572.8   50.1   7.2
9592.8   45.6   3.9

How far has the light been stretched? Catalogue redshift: 0.405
